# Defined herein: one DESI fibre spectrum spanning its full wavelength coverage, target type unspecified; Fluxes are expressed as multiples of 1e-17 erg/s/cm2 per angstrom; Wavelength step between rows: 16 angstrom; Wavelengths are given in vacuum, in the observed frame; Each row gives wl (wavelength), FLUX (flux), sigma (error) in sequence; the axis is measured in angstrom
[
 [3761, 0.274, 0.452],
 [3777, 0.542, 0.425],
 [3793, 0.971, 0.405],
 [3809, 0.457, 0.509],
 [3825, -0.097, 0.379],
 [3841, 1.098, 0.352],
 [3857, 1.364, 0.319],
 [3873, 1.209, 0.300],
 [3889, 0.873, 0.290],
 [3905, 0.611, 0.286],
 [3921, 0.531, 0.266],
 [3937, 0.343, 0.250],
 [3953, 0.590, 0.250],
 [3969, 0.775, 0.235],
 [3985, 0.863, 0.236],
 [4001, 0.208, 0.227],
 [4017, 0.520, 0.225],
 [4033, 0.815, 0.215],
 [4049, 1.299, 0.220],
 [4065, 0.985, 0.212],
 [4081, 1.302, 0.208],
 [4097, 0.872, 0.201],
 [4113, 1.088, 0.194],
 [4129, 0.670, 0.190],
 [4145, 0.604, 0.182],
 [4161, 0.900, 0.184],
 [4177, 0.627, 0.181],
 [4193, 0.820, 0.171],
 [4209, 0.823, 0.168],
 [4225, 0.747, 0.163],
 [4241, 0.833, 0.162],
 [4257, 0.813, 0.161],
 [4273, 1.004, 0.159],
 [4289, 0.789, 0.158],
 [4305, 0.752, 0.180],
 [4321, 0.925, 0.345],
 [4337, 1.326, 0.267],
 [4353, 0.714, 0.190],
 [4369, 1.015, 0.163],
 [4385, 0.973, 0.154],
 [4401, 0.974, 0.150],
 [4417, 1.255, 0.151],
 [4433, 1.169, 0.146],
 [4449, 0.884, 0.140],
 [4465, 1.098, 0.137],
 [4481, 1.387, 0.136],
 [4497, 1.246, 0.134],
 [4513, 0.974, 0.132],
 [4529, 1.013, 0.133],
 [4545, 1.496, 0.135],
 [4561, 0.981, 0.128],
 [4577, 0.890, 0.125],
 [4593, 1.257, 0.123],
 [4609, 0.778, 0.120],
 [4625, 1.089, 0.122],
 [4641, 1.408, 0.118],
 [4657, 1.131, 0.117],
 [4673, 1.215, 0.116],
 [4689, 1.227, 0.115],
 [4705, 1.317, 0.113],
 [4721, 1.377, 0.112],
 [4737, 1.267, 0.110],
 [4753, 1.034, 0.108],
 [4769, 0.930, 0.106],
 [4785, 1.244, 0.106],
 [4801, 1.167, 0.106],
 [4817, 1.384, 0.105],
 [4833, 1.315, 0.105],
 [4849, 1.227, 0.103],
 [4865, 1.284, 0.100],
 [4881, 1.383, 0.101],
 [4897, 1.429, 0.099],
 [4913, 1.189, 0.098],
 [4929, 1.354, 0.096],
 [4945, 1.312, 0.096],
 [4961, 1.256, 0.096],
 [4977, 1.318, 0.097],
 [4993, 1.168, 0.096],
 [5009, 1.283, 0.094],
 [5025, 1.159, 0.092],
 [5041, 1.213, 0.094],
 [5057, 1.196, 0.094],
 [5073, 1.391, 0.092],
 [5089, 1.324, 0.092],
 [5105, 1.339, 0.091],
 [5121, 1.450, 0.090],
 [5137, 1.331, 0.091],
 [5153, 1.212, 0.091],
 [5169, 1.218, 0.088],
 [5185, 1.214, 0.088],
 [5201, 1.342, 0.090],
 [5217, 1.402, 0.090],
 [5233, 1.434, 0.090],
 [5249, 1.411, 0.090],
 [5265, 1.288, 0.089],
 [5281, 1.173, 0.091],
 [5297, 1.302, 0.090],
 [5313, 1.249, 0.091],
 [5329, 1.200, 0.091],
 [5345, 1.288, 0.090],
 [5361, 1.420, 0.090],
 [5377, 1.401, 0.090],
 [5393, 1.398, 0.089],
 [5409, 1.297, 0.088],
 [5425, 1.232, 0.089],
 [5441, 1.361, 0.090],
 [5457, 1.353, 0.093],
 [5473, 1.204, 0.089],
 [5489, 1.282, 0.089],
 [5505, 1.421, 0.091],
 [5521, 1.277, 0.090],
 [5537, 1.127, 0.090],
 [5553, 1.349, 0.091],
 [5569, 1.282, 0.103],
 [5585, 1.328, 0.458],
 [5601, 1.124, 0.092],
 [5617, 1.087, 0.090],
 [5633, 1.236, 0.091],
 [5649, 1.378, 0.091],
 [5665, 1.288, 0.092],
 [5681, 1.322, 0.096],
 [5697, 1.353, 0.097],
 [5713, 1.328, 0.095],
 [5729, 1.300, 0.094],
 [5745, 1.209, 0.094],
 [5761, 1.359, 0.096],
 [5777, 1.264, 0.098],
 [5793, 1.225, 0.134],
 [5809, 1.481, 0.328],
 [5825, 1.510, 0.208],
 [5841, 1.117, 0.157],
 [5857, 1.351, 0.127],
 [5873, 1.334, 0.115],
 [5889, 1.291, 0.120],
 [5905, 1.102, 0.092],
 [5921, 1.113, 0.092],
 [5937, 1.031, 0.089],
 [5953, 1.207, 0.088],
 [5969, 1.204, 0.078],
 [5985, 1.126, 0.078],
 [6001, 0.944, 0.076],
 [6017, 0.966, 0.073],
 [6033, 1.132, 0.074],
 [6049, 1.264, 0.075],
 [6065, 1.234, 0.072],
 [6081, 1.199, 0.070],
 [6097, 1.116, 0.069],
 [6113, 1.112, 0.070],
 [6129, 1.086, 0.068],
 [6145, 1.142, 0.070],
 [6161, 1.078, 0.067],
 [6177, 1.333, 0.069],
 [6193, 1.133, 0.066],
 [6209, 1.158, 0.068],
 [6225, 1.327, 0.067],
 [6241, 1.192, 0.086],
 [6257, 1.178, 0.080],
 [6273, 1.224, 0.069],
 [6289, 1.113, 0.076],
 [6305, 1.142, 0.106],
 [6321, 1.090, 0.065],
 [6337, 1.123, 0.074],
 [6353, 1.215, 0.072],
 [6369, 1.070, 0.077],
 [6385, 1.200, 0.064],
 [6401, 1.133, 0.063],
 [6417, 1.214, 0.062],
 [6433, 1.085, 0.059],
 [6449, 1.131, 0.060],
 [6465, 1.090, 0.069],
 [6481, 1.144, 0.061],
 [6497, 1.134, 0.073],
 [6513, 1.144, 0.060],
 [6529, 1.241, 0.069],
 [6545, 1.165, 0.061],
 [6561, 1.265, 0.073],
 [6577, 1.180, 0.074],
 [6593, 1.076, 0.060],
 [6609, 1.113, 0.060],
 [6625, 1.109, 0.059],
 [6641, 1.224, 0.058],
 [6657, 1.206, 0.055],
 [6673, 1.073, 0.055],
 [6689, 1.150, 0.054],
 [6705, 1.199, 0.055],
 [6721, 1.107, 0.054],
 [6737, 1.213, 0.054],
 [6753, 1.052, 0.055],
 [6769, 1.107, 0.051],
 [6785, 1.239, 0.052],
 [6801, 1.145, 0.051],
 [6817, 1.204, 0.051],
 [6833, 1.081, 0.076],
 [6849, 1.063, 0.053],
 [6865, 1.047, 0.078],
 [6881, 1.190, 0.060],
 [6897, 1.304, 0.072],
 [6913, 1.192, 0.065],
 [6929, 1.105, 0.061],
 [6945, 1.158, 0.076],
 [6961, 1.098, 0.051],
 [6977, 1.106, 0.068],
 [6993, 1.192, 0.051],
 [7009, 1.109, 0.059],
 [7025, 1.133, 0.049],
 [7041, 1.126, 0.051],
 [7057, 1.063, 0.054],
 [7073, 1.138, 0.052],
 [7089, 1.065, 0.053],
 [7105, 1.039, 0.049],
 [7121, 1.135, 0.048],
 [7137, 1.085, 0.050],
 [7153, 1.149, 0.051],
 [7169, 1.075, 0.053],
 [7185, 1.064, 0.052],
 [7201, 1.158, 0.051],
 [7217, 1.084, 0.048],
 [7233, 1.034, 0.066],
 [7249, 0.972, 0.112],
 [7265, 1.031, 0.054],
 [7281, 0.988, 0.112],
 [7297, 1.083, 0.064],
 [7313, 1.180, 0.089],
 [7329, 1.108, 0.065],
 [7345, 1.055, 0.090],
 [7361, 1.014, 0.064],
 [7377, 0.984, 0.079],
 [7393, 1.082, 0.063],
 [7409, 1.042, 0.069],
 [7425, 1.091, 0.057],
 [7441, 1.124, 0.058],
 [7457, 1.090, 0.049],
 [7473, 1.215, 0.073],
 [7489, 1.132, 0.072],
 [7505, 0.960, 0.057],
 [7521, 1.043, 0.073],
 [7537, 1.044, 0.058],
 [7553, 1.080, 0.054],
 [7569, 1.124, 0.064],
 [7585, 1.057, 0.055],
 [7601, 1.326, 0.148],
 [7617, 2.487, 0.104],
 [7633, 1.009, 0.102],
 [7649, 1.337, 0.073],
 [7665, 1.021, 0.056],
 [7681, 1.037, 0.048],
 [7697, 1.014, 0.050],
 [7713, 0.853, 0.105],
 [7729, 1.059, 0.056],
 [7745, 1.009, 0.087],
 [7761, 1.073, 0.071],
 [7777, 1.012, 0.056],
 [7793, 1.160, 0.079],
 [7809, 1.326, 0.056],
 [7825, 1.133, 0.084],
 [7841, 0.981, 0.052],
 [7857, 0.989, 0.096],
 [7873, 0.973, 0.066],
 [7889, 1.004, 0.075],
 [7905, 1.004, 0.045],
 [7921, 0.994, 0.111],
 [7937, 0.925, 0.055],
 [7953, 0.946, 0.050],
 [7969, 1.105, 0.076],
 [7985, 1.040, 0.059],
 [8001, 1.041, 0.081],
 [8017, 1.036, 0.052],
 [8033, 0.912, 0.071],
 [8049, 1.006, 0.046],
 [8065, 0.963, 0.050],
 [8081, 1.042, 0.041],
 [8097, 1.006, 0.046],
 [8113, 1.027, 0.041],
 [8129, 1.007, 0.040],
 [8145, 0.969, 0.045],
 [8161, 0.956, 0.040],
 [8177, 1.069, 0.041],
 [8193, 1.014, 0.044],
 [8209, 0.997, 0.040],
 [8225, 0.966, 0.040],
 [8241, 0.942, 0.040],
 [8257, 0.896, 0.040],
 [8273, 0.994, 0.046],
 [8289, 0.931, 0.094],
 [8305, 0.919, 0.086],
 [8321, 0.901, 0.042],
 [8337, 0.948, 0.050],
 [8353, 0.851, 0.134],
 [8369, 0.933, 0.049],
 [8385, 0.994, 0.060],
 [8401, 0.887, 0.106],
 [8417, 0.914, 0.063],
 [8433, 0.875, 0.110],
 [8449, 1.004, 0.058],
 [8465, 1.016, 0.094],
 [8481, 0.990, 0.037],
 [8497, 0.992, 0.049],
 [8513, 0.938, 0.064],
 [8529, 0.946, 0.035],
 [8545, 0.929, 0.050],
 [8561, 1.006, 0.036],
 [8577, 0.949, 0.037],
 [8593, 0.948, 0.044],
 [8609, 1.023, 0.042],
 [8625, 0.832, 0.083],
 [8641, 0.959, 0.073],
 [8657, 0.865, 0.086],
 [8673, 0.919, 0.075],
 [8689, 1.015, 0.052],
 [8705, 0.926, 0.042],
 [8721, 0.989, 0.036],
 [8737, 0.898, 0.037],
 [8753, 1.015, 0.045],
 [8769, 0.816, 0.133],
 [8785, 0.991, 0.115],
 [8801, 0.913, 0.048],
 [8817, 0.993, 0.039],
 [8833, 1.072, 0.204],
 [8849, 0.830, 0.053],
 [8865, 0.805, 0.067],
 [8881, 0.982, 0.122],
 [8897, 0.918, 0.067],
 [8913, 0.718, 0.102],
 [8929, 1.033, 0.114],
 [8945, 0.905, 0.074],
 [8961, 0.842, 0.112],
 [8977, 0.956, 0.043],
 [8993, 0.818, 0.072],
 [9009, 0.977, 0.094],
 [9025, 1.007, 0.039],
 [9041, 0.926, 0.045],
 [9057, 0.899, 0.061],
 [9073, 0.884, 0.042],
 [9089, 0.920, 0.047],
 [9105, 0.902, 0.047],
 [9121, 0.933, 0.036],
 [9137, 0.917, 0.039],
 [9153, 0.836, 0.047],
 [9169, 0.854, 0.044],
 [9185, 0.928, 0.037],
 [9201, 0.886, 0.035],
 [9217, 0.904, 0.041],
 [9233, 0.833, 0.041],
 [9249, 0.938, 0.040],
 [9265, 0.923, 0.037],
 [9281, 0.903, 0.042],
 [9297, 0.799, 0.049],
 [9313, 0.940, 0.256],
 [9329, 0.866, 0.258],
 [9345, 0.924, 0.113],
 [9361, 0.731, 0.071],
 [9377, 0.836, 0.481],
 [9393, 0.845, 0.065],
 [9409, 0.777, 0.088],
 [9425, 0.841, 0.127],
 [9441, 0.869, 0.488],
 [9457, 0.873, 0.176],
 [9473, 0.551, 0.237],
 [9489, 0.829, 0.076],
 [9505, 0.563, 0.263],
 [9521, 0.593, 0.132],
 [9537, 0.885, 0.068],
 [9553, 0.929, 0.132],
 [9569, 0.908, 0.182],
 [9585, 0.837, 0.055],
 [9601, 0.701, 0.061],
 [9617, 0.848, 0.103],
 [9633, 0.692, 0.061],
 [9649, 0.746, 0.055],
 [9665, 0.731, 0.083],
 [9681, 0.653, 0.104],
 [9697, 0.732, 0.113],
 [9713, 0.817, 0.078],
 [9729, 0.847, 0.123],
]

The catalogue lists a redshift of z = 0.16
